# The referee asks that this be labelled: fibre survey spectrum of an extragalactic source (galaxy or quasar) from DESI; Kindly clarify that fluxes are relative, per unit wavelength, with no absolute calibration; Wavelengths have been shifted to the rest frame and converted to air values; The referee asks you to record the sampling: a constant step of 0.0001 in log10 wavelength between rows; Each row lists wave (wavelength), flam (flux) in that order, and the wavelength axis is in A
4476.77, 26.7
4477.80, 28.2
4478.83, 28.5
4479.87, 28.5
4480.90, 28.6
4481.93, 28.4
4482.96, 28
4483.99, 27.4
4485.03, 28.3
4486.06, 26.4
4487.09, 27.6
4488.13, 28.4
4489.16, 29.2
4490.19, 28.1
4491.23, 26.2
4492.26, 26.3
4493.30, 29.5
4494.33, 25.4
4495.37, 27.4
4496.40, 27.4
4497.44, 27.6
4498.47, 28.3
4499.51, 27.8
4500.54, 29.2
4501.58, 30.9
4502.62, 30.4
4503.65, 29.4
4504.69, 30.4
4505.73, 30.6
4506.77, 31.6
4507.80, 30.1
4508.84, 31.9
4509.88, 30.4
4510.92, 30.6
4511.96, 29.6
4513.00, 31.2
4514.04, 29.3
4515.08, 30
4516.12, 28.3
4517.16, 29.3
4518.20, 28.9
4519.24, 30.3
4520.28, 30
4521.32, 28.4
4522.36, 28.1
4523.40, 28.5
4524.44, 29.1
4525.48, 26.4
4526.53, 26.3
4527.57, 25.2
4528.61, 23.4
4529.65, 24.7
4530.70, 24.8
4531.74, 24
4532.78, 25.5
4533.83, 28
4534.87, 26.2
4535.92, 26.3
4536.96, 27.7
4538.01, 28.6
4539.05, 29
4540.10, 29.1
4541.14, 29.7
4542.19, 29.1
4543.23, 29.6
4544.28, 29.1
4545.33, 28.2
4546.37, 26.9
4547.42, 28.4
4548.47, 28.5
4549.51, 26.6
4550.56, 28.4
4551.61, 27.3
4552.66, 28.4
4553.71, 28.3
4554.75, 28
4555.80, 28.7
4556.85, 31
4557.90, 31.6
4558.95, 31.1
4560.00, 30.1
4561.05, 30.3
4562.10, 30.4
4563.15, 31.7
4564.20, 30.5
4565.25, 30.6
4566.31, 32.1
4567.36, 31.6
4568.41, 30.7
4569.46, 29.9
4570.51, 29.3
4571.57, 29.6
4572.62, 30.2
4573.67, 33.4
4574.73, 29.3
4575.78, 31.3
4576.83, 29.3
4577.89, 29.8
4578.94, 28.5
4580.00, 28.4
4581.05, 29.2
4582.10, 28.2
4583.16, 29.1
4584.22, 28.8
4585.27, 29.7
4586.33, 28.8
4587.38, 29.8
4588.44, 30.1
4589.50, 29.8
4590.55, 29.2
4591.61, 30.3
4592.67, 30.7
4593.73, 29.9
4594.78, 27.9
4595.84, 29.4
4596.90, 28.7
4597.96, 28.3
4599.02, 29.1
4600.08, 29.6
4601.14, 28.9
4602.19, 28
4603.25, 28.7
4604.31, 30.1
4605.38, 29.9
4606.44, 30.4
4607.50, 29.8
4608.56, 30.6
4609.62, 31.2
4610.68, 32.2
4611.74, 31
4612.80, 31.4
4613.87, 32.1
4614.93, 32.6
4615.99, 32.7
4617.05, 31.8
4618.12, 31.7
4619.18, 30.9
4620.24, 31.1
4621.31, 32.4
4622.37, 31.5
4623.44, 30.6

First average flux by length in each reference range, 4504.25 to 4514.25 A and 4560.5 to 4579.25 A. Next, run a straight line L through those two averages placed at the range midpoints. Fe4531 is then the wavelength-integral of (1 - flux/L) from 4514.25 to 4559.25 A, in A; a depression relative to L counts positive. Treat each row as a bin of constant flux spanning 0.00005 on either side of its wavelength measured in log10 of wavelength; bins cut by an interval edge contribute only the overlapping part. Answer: 3.7 A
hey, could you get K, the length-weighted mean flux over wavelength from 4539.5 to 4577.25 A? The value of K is 29.7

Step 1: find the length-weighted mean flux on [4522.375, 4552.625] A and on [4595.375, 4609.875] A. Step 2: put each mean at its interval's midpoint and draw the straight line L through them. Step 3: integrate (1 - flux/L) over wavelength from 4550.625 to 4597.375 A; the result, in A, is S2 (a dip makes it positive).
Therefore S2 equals -2.1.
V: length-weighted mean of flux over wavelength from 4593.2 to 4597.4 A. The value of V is 29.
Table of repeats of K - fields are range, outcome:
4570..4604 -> 29.4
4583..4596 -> 29.5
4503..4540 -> 28.4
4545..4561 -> 28.8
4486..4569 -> 28.7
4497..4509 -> 29.8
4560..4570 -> 30.8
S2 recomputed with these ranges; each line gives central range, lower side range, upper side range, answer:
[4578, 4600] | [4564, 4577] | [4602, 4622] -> 1.1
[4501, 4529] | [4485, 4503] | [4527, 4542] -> -2.0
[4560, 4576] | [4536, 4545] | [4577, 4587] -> -1.0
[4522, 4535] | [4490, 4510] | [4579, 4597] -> 1.3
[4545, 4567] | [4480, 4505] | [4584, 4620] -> -0.1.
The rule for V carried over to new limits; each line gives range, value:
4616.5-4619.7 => 31.5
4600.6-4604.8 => 29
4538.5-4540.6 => 29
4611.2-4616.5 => 32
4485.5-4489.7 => 27.9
